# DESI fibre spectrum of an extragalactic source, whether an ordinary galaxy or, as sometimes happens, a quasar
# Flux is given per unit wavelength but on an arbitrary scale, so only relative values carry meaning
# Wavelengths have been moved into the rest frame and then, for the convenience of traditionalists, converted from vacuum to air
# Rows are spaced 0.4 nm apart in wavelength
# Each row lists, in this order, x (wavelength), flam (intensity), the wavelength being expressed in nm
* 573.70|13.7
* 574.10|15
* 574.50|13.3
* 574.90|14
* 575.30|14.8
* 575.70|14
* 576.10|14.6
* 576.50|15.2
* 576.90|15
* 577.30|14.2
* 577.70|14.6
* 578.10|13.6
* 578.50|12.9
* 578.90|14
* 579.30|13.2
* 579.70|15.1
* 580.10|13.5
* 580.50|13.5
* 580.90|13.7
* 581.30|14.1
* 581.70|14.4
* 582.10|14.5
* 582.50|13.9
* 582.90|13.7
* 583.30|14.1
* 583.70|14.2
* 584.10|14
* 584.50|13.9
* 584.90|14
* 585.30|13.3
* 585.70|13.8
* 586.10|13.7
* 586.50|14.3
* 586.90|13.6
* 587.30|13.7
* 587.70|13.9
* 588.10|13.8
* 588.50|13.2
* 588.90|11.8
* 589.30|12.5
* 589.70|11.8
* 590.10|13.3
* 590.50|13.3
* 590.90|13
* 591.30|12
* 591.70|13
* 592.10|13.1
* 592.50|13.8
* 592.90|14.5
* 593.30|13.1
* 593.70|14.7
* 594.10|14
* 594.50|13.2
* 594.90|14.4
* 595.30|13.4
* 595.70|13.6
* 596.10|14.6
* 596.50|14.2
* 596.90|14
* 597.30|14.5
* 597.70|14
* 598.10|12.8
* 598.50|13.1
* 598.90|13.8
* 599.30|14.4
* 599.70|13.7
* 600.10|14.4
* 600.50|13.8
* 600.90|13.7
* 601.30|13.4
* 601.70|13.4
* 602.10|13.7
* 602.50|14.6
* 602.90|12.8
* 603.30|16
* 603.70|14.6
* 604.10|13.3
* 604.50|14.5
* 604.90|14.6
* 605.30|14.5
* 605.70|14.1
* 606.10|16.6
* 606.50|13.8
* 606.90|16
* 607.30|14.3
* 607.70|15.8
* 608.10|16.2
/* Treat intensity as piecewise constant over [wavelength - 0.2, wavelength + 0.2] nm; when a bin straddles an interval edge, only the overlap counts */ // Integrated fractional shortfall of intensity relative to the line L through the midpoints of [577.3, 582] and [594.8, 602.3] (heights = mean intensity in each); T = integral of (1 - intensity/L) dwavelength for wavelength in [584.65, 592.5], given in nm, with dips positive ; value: 0.358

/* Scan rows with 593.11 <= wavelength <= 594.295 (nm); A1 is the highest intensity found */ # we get 14.7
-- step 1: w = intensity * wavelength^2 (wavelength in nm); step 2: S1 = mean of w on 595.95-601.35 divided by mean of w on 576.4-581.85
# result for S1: 1.1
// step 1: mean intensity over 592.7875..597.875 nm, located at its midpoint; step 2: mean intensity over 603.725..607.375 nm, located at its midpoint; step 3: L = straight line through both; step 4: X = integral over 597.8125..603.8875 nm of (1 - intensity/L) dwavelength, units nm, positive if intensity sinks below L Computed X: 0.20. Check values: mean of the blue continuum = 14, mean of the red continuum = 14.6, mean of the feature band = 13.9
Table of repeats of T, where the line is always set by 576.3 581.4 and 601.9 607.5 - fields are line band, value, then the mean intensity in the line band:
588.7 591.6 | 0.35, 12.5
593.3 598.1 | 0.13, 14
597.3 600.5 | 0.14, 13.8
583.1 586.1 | 0.06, 13.9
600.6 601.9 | 0.08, 13.5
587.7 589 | 0.10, 13.2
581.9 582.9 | 0.00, 14.1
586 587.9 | 0.05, 13.8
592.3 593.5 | 0.04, 13.8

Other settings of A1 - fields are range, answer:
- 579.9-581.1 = 13.7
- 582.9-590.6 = 14.3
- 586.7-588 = 13.9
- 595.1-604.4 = 16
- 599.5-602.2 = 14.4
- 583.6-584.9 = 14.2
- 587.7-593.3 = 14.5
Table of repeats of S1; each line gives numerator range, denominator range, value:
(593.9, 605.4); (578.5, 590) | 1.08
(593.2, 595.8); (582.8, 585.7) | 1.03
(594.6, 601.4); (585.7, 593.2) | 1.08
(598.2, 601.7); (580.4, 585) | 1.04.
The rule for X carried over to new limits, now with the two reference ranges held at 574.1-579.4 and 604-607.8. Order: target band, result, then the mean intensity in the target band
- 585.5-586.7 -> 0.03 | 13.9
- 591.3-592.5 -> 0.12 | 13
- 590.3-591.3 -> 0.11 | 12.9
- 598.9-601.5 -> 0.13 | 13.9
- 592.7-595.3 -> 0.10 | 13.9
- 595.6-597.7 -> 0.05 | 14.2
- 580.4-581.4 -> 0.03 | 13.8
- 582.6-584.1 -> 0.03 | 14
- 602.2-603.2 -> 0.05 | 13.9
